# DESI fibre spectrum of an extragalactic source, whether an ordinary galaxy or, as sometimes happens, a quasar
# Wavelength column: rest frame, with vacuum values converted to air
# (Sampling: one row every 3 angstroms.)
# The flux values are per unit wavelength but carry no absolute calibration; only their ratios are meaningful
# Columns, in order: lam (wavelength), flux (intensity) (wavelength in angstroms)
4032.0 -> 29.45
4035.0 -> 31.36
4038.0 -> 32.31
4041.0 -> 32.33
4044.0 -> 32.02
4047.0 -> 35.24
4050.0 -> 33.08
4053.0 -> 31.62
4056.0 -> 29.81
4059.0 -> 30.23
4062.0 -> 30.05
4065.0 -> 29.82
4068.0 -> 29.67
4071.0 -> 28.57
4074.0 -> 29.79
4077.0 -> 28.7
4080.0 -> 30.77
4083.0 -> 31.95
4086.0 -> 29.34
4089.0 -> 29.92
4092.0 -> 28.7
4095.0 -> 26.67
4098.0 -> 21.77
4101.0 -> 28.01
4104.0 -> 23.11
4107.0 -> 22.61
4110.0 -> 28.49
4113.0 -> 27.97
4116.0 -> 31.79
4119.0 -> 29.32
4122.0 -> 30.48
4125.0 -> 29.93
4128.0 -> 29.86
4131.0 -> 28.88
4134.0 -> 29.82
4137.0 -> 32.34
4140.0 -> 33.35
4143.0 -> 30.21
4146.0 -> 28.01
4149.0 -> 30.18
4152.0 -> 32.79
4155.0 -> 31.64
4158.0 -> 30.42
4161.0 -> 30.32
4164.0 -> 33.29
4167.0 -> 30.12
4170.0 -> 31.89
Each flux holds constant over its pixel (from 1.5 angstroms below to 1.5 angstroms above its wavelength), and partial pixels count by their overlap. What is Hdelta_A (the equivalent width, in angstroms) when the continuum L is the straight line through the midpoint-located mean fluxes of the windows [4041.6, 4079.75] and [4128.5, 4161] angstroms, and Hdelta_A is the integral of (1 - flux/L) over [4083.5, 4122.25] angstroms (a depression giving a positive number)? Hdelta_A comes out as 4.0 angstroms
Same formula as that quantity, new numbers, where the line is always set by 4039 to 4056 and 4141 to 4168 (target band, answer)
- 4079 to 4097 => 1.5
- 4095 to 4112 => 3.5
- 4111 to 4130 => 0.9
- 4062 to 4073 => 0.9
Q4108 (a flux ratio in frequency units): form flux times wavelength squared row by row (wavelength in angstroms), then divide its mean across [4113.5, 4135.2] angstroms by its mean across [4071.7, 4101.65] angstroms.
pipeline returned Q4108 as 1.1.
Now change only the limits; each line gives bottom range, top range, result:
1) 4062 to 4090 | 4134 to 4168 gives 1.08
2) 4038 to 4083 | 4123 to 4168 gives 1.04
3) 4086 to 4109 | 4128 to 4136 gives 1.15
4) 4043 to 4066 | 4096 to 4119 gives 0.86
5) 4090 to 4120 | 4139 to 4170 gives 1.18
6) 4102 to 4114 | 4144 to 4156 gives 1.22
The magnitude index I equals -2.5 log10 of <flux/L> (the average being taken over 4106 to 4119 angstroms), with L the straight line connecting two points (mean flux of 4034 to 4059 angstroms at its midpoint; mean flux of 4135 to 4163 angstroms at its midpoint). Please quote 0.12 mag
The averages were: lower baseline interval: 32.1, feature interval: 28.1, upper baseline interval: 31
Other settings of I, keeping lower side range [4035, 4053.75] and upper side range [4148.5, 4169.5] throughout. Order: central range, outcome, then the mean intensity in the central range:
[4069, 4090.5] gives 0.08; 29.9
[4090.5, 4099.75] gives 0.24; 25.8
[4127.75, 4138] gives 0.05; 30.2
